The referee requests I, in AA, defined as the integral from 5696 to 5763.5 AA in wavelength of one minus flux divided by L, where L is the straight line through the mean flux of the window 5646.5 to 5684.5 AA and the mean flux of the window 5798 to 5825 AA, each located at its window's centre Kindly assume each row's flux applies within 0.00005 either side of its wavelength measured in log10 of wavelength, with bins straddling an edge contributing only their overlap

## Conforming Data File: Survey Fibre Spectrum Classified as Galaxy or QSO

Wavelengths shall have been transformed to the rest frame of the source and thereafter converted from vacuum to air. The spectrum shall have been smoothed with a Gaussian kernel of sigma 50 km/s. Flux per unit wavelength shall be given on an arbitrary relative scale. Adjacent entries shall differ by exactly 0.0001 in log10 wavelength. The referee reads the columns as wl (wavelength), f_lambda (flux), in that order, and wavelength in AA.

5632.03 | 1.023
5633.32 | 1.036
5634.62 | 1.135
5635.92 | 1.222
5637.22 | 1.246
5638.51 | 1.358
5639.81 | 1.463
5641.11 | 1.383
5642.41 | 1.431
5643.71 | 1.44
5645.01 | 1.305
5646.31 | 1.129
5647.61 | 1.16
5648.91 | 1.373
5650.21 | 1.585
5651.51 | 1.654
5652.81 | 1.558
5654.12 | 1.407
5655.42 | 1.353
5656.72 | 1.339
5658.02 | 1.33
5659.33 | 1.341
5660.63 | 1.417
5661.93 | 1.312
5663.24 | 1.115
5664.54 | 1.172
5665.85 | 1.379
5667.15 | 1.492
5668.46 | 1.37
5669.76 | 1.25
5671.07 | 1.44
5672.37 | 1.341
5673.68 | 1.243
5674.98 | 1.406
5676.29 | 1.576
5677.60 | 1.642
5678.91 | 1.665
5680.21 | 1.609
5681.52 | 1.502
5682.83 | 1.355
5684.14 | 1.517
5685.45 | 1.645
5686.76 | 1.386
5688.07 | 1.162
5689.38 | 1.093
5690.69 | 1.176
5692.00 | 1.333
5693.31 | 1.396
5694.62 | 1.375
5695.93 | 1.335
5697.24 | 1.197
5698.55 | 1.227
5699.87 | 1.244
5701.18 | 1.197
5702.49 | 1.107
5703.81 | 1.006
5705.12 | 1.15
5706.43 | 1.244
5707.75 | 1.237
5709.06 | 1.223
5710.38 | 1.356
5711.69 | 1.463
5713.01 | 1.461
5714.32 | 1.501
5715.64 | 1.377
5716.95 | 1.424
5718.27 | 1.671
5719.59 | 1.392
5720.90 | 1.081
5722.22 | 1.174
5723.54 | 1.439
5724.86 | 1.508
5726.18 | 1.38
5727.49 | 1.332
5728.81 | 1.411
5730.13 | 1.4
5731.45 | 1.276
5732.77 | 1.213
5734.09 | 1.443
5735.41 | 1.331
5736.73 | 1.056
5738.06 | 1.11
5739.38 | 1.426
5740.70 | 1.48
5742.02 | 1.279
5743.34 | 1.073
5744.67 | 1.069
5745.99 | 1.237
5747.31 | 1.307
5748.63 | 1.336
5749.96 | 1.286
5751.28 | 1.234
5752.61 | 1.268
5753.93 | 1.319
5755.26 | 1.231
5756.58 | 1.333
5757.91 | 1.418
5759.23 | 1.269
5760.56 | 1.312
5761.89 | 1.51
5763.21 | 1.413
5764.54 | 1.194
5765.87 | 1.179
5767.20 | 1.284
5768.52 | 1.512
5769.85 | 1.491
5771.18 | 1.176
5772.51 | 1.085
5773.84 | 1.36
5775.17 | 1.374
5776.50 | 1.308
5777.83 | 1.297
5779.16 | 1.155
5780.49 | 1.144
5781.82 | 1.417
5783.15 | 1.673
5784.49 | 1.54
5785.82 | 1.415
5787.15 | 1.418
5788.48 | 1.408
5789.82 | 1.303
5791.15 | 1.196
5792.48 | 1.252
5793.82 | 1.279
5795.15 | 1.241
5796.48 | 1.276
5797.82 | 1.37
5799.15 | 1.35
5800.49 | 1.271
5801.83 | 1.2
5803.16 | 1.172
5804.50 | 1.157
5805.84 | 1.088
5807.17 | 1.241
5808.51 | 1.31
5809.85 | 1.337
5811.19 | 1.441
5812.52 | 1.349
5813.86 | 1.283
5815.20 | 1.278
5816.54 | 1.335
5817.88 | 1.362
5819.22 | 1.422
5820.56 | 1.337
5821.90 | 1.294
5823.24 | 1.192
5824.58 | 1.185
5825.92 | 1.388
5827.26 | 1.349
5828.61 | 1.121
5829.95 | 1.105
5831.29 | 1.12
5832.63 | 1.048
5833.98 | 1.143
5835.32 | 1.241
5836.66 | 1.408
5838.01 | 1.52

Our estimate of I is 2.5 AA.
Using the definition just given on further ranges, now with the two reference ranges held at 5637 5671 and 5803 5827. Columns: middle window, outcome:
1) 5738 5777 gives 0.5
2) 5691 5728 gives 0.7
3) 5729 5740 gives 0.3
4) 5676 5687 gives -1.6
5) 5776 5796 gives -0.5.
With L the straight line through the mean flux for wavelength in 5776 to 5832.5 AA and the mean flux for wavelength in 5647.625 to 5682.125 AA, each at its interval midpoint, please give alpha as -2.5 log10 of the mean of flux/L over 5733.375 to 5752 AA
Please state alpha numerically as 0.07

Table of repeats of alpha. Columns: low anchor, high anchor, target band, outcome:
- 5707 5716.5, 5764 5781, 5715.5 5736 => -0.011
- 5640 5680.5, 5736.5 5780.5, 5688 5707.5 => 0.113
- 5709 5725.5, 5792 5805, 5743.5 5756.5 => 0.075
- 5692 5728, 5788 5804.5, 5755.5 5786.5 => -0.047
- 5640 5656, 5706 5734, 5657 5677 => 0.035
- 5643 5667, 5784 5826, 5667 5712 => 0.004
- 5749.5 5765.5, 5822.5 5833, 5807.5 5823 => -0.102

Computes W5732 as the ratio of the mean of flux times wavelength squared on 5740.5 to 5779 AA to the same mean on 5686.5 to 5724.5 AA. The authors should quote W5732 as 1.02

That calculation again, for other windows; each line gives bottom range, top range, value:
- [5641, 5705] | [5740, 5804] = 1.00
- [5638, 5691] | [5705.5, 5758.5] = 0.97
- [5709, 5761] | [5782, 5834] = 1.00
